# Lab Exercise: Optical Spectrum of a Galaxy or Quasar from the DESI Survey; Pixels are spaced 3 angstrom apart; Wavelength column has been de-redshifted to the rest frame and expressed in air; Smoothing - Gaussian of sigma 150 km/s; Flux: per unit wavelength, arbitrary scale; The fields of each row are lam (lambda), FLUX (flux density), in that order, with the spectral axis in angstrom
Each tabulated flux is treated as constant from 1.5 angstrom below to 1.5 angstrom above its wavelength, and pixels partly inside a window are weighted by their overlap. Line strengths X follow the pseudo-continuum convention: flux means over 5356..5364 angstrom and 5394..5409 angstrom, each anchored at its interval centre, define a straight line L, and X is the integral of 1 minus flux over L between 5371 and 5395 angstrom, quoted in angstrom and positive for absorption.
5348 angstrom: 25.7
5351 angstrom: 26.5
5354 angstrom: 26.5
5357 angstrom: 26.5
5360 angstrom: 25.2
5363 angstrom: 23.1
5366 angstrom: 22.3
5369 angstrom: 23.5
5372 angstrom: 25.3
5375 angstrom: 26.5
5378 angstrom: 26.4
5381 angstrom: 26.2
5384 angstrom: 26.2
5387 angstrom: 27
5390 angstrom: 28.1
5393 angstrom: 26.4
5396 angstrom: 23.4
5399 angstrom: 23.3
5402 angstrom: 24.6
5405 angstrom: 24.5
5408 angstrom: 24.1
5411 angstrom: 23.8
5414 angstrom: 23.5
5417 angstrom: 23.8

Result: -1.98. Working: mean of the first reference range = 24.9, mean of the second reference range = 24.1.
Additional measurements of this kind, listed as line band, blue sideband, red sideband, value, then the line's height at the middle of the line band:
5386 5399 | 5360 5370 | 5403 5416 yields -1.2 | 23.7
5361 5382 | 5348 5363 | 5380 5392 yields 1.3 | 26.4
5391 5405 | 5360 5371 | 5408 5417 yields -0.6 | 23.6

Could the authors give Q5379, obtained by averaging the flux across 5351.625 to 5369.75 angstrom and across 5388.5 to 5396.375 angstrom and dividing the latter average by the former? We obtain 1.1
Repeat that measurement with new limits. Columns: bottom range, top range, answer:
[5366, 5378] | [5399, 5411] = 0.97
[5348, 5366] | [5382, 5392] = 1.07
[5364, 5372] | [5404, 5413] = 1.03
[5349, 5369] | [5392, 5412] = 0.97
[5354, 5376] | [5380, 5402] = 1.04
